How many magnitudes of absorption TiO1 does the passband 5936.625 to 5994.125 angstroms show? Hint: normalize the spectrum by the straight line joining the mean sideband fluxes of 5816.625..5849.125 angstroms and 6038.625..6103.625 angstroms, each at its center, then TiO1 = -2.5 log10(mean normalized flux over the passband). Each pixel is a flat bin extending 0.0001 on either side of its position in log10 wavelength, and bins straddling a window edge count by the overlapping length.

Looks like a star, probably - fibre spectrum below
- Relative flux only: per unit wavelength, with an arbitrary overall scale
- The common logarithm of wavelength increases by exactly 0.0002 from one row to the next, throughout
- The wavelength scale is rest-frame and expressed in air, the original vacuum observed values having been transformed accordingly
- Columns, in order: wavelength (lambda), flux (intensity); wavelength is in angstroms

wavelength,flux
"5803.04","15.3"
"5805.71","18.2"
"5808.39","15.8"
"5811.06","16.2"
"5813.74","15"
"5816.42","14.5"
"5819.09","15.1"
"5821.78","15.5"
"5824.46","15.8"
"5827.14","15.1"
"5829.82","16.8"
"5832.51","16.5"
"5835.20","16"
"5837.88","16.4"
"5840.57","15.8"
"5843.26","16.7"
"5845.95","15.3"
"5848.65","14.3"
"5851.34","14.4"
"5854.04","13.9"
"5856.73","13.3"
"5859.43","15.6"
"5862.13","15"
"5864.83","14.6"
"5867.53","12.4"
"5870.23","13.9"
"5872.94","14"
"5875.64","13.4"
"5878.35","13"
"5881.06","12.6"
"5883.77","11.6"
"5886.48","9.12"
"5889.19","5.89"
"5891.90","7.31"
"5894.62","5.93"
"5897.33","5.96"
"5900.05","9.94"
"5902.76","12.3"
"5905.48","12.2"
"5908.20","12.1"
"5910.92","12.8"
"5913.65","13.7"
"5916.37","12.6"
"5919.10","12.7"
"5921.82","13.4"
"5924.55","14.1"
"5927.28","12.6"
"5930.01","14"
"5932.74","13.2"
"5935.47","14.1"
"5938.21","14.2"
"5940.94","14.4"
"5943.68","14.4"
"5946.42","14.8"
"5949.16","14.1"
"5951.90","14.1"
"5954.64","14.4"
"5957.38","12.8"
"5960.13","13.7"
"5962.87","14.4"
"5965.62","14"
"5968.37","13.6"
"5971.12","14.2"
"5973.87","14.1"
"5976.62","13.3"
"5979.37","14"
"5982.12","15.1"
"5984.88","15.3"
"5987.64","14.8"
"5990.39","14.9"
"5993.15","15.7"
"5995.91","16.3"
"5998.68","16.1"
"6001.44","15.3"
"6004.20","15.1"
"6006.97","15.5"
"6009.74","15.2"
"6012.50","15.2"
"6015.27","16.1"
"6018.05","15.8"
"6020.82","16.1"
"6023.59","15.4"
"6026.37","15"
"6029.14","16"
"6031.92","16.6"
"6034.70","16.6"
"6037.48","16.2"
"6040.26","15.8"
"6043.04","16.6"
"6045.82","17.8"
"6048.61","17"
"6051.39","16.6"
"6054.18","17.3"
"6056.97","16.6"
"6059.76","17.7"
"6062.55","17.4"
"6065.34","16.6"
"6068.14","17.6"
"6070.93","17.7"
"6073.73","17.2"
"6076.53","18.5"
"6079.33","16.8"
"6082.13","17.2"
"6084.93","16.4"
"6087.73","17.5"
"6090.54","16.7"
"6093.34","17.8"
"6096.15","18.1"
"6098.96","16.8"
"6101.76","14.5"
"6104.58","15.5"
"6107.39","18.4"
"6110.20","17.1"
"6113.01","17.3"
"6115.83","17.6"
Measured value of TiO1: 0.15 mag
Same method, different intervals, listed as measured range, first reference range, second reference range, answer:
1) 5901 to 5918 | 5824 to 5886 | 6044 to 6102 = 0.21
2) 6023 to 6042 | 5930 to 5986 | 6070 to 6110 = -0.01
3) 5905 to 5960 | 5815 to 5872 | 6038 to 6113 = 0.17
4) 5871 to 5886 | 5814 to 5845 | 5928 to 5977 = 0.18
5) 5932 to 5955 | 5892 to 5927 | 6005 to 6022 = -0.12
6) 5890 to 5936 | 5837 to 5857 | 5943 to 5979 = 0.24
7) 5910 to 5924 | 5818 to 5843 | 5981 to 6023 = 0.20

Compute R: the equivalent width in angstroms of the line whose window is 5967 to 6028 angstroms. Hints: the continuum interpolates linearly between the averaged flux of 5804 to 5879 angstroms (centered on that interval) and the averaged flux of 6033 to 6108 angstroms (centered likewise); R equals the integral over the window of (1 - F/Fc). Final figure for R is 4.8 angstroms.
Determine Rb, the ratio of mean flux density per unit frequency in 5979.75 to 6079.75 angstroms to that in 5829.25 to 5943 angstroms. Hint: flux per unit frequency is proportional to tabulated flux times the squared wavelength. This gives 1.3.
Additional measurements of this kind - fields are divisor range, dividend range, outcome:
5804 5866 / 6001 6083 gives 1.14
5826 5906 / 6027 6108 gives 1.40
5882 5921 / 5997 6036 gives 1.57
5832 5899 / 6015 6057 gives 1.35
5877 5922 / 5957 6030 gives 1.44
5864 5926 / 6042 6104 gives 1.57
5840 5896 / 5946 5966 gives 1.14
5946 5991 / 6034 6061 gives 1.22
